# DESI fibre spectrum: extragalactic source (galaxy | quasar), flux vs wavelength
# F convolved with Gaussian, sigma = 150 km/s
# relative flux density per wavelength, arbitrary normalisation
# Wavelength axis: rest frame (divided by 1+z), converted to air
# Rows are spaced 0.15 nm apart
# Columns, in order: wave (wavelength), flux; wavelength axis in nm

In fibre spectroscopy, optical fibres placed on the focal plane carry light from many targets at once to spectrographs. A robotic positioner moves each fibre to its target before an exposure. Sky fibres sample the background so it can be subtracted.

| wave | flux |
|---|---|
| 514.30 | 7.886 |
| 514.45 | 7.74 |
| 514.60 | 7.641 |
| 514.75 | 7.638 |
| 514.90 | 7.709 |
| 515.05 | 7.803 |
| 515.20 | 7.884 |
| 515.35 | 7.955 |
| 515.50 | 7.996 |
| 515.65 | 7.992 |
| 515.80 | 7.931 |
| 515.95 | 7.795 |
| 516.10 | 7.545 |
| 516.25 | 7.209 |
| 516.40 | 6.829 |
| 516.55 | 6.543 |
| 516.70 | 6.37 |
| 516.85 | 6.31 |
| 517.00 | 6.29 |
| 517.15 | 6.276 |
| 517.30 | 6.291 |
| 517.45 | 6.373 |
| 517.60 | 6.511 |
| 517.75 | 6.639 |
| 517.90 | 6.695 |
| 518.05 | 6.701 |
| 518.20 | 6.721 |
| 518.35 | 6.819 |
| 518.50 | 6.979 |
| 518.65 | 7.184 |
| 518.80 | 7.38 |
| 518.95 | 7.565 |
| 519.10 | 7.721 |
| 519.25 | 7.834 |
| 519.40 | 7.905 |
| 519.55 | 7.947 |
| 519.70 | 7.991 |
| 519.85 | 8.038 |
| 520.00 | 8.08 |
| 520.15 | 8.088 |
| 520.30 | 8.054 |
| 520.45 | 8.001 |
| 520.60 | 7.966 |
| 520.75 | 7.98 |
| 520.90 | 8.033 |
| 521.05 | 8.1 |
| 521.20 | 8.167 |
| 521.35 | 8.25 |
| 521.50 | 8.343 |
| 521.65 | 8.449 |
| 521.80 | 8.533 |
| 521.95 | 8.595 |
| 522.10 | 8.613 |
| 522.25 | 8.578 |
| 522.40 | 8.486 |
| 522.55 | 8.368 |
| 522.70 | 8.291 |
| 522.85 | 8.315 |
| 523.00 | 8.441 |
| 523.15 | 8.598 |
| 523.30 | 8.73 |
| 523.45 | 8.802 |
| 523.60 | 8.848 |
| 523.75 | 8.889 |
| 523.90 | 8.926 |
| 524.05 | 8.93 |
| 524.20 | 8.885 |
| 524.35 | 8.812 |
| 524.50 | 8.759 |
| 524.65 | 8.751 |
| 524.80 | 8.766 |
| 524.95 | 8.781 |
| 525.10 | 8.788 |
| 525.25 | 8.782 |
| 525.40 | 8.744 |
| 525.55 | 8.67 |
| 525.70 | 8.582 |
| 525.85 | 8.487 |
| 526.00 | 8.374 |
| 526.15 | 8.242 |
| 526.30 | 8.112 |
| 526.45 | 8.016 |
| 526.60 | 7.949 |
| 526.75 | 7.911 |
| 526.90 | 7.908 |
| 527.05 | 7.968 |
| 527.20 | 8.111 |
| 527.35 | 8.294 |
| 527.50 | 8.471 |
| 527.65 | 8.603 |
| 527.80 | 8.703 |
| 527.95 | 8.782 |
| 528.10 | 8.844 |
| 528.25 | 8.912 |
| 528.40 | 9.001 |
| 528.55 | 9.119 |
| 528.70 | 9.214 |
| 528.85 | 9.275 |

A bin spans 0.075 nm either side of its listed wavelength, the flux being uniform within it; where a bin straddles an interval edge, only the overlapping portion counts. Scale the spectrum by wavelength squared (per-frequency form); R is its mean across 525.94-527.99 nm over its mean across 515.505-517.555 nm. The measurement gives 1.2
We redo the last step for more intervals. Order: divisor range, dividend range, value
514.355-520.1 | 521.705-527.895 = 1.20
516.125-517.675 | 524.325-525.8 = 1.38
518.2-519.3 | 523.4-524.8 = 1.24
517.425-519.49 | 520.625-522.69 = 1.19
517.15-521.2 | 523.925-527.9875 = 1.17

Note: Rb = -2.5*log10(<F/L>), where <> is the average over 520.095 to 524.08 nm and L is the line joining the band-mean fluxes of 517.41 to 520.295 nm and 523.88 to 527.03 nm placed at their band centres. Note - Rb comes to -0.07 mag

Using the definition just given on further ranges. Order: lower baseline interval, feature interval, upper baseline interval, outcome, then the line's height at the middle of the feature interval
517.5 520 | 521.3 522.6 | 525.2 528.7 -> -0.10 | 7.76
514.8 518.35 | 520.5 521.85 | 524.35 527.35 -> -0.06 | 7.73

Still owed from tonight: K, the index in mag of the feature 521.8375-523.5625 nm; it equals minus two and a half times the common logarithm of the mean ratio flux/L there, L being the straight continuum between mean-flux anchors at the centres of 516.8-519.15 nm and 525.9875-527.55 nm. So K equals -0.14 mag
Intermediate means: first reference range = 6.77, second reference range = 8.11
